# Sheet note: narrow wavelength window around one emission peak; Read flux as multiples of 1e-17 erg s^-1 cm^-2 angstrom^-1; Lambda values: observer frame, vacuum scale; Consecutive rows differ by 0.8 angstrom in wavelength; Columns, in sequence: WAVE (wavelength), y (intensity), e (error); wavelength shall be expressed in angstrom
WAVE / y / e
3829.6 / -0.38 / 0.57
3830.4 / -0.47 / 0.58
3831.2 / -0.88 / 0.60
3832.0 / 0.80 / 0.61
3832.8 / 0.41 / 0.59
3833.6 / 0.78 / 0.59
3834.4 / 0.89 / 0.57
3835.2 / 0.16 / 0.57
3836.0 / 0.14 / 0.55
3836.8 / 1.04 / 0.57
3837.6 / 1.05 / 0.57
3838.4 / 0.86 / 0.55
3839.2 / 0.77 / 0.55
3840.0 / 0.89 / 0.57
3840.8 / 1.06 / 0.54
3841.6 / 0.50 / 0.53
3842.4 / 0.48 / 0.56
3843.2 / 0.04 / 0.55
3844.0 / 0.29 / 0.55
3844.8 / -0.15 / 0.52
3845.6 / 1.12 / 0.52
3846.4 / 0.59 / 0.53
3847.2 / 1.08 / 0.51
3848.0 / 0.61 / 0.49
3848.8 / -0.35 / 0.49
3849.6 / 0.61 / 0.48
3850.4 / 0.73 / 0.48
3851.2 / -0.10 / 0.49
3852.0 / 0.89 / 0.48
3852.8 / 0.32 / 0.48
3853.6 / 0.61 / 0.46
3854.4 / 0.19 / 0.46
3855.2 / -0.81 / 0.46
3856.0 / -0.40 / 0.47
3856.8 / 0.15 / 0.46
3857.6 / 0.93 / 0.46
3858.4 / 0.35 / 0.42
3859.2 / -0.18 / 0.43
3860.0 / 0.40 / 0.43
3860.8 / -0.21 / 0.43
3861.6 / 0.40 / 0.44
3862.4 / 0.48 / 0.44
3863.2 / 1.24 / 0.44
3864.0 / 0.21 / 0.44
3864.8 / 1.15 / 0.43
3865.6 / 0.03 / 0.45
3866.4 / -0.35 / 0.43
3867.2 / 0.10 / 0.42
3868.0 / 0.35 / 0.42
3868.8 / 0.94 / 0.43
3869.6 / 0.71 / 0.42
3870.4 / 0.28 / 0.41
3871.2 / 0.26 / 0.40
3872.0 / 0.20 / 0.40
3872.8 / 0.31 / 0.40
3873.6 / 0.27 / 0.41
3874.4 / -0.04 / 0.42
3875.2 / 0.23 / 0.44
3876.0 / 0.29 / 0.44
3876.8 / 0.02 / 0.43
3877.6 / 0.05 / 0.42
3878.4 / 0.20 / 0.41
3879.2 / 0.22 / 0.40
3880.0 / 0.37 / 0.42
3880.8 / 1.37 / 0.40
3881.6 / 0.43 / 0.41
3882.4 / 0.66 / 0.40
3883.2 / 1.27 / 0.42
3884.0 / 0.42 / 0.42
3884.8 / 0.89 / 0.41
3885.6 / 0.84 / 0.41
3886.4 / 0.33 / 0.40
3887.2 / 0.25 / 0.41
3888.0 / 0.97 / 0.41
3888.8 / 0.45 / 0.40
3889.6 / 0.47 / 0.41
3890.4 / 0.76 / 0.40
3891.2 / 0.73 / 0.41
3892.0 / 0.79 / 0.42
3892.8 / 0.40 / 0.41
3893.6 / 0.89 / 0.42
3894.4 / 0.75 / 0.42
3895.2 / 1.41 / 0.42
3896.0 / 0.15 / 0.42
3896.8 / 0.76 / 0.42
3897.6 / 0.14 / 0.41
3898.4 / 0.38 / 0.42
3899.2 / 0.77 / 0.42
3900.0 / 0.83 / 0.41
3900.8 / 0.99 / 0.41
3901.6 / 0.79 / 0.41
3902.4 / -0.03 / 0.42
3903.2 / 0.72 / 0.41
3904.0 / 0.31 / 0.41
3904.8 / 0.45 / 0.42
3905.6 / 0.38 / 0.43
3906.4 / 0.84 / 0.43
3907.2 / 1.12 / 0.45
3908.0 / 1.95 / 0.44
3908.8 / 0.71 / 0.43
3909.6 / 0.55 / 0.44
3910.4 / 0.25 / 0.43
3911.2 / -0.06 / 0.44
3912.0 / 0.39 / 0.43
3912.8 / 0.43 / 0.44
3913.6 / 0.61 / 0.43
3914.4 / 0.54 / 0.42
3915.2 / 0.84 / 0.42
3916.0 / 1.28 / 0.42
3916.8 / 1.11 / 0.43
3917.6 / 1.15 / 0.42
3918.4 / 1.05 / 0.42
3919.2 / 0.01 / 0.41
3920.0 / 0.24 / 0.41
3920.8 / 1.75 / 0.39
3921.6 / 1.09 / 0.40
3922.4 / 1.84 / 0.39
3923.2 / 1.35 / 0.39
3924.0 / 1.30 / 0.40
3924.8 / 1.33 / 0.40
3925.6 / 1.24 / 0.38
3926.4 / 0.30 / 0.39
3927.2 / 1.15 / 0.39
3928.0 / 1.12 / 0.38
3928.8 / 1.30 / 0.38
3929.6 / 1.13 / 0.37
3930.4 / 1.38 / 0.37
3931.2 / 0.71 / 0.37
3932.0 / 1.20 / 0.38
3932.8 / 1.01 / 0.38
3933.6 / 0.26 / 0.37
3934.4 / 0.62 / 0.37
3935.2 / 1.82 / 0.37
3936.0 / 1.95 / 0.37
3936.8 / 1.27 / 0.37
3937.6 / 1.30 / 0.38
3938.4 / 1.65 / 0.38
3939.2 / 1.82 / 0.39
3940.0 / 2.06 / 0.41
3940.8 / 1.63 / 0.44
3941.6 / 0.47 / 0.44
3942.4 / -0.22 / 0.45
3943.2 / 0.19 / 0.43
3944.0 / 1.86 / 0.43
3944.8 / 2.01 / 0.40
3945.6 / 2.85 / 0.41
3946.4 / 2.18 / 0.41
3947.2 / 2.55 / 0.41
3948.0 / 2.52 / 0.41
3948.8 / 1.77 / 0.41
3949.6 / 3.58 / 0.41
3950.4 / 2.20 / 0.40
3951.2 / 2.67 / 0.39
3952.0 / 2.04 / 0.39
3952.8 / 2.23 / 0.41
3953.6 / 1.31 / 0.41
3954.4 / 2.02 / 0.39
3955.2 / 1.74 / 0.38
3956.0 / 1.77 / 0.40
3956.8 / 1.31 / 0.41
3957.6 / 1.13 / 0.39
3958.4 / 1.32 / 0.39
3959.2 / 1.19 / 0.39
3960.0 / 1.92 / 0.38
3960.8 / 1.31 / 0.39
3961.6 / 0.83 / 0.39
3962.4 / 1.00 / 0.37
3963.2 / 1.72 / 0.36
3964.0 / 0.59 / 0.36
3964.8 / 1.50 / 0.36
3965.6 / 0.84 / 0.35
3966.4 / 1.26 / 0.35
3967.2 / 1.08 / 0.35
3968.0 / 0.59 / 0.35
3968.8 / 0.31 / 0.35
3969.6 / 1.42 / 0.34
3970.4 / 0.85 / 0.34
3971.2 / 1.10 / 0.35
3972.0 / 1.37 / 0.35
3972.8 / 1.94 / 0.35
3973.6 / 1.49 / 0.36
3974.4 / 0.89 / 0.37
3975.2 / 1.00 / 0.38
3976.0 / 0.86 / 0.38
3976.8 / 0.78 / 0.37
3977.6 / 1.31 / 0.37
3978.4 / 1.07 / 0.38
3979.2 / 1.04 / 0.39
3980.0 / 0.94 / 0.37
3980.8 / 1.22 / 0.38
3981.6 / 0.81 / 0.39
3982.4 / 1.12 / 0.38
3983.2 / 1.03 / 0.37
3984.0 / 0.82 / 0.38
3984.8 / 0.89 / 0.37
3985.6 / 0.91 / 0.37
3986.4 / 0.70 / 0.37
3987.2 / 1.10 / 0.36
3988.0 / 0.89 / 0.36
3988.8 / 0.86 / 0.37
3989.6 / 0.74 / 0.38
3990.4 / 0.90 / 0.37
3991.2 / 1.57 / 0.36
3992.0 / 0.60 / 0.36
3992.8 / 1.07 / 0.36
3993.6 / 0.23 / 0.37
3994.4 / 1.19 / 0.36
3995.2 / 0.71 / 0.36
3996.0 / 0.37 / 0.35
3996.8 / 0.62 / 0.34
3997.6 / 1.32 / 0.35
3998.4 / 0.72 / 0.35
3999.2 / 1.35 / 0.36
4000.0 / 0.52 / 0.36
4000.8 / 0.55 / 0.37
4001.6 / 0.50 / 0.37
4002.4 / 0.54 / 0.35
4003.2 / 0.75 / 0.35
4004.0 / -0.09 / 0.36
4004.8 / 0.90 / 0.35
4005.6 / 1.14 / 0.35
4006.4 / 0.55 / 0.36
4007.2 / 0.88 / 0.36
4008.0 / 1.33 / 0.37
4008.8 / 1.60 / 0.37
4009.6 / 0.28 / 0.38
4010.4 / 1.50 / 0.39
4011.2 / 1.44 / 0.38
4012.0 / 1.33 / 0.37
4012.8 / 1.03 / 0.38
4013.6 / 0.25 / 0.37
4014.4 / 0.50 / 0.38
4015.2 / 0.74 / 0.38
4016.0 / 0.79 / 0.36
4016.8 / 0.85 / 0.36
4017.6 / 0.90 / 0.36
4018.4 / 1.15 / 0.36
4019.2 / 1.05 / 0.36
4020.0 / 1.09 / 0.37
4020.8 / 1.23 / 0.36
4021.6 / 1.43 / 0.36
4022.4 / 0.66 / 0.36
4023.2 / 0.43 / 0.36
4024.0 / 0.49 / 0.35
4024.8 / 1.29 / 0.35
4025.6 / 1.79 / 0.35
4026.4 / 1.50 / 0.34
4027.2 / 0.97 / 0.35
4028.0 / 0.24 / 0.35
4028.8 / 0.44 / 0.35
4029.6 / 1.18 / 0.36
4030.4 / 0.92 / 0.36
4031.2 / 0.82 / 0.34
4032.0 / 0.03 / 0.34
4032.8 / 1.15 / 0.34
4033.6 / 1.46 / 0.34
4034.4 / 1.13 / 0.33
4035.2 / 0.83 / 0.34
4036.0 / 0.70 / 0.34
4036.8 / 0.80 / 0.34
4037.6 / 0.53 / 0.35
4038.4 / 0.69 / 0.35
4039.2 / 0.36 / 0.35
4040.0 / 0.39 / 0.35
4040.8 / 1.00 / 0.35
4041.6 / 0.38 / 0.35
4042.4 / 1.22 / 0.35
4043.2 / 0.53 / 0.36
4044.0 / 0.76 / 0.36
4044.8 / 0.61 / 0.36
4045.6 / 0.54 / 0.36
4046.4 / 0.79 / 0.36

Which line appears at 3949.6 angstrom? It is Lyman alpha 1216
